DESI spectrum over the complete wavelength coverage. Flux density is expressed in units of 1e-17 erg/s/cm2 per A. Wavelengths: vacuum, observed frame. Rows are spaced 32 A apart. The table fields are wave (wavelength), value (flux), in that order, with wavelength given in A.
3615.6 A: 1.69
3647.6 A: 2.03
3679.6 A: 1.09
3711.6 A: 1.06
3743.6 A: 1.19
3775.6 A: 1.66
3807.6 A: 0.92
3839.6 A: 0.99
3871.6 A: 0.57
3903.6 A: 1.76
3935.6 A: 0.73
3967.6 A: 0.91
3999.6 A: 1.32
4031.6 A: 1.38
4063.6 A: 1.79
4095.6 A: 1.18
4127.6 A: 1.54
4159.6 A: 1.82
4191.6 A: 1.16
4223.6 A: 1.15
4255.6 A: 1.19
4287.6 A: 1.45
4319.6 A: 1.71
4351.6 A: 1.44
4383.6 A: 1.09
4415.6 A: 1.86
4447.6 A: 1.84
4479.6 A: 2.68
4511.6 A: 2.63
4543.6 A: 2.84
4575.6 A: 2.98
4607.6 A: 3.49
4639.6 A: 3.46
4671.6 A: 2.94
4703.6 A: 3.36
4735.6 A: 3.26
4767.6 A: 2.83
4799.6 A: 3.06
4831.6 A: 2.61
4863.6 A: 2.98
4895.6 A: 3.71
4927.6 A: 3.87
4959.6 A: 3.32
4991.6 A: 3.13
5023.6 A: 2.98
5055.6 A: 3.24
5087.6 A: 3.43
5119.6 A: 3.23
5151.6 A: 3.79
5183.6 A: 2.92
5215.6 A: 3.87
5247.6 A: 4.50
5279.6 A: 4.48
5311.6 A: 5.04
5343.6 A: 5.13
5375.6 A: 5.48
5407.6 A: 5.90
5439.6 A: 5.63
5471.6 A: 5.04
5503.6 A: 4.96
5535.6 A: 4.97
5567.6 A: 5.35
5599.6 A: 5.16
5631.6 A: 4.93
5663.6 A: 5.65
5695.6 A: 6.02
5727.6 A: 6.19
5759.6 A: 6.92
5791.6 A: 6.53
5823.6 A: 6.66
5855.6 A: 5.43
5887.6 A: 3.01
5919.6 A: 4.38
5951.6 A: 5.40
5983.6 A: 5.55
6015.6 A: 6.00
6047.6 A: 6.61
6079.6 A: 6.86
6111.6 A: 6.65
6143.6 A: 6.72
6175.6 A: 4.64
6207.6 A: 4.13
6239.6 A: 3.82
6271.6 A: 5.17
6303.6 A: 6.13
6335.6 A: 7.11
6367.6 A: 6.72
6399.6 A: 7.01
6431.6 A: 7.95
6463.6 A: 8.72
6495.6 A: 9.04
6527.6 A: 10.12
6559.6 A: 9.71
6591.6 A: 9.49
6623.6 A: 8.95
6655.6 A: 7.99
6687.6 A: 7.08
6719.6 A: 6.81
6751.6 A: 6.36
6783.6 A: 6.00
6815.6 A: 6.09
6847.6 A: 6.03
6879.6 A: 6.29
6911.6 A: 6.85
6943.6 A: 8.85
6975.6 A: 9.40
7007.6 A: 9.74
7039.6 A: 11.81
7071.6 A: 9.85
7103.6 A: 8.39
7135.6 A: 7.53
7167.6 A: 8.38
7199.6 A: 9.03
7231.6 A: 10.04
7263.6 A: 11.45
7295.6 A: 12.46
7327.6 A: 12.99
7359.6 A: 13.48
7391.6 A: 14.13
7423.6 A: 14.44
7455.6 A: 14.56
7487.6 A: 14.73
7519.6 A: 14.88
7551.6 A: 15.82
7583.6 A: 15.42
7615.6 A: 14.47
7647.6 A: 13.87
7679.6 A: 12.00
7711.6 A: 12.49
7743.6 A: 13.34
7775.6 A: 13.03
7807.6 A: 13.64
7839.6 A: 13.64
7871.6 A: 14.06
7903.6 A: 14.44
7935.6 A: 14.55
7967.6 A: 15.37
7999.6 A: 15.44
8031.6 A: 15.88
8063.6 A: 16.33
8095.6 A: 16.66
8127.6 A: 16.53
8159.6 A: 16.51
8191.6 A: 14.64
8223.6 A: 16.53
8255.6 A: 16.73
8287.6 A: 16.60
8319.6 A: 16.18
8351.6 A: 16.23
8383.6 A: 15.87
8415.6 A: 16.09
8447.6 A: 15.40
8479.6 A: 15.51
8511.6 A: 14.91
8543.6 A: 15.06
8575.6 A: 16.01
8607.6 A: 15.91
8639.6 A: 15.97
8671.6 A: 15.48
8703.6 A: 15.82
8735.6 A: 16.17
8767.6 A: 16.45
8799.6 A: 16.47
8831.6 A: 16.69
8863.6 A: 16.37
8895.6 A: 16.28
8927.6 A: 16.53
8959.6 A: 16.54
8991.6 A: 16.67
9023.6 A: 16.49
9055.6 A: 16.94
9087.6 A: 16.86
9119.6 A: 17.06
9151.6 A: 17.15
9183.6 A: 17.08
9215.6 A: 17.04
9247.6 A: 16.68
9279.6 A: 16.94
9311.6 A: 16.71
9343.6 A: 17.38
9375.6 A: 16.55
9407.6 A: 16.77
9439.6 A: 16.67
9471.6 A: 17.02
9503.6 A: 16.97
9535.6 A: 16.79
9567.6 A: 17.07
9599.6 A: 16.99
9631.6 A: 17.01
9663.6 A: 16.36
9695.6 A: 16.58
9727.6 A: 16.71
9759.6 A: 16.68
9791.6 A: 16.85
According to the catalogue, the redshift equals 0.000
